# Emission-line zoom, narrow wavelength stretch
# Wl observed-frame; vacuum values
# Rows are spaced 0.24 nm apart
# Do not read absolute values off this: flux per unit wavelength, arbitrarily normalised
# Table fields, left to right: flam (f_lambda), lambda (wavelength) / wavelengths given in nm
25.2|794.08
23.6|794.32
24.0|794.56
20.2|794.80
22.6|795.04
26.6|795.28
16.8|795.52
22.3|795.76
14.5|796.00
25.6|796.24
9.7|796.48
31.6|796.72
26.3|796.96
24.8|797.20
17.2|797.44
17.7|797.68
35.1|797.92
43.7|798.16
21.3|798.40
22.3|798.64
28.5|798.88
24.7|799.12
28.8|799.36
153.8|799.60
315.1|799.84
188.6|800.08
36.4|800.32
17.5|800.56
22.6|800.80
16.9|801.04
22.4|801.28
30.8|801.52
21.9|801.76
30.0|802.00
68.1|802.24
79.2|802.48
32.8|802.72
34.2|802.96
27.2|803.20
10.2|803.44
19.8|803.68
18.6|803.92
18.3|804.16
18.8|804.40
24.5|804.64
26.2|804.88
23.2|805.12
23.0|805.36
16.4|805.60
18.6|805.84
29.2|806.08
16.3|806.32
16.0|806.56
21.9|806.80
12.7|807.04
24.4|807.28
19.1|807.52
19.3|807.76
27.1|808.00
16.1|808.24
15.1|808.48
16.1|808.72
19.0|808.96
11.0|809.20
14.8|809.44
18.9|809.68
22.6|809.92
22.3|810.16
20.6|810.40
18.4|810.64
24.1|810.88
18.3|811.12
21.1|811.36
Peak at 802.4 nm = [N II] 6583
